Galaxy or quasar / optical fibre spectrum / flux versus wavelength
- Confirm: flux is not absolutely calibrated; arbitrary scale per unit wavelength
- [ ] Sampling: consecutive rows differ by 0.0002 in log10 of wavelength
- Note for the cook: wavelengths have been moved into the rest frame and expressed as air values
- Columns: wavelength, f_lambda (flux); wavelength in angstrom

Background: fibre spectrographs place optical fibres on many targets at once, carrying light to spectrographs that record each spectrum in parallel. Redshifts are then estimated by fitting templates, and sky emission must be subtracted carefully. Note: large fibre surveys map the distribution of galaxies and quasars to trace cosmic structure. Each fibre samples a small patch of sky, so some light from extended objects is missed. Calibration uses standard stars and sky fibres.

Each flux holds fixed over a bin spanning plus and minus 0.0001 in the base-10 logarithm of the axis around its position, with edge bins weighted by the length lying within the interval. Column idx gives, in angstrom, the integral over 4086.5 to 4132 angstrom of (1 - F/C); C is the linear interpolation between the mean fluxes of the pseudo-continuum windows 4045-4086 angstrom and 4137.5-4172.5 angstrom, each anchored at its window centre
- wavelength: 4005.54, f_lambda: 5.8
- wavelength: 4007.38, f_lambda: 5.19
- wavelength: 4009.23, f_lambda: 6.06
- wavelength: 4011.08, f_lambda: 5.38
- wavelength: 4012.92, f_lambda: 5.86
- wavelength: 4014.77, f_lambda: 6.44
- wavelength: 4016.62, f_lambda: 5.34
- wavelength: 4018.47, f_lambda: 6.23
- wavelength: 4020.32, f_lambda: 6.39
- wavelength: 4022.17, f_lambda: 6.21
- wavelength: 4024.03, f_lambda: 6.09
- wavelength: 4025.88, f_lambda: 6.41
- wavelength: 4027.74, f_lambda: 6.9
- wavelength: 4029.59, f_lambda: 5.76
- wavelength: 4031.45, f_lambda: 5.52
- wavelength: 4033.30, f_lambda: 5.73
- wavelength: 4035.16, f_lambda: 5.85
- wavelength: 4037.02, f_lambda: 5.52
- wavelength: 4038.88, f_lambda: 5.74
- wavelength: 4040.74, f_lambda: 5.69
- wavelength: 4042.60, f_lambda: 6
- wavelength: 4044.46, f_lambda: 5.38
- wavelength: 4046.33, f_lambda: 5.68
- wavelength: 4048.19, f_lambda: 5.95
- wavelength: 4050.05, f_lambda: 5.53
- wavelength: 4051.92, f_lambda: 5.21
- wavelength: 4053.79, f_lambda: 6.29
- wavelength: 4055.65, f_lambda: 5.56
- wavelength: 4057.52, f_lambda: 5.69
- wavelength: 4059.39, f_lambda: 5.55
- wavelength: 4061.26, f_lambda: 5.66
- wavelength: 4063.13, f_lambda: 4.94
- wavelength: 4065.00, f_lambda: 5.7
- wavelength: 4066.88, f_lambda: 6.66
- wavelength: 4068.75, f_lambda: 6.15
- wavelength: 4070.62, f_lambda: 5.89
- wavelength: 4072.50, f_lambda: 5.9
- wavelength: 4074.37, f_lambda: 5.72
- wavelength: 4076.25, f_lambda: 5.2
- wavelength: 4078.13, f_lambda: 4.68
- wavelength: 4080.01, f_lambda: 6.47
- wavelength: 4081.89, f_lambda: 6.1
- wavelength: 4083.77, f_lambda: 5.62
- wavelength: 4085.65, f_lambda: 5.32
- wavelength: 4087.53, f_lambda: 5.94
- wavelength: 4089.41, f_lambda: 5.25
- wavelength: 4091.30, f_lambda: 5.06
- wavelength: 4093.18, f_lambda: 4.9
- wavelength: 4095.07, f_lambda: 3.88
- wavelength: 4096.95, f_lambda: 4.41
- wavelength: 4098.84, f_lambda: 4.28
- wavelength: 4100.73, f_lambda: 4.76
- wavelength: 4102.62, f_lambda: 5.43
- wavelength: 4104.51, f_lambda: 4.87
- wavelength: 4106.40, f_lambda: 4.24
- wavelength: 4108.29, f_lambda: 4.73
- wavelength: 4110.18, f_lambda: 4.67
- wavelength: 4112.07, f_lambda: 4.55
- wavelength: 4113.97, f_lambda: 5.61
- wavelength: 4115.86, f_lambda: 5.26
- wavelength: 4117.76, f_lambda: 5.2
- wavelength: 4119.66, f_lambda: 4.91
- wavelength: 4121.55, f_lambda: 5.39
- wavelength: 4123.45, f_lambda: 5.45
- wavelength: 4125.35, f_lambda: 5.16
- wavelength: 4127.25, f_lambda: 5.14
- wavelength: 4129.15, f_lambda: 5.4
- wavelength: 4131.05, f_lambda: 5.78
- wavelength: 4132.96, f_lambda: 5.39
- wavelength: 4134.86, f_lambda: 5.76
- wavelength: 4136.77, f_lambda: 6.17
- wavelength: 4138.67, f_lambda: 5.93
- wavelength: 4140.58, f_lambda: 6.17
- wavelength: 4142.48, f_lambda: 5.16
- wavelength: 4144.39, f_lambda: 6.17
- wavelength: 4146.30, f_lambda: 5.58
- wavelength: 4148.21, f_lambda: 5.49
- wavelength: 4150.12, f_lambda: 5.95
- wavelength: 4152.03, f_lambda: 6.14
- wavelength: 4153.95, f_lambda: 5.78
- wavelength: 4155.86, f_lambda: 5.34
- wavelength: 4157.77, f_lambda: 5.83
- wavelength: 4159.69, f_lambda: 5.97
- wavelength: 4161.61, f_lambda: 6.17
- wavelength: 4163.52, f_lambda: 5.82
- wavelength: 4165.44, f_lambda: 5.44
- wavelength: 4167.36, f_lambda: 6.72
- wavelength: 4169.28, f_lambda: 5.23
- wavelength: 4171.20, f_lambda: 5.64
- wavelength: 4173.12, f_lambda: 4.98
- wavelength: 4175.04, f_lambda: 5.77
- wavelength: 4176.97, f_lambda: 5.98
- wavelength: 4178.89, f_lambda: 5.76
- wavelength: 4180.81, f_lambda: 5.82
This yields 5.86 angstrom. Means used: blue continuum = 5.7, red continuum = 5.8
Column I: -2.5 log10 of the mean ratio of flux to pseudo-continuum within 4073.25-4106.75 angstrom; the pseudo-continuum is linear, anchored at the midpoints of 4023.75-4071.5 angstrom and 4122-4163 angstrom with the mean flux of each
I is 0.125 mag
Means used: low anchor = 5.81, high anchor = 5.71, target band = 5.14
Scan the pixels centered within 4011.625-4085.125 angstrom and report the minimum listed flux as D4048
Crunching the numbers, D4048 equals 4.68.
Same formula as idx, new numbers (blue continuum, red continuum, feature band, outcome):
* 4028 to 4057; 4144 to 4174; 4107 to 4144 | 2.49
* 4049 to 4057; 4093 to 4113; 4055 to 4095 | -3.01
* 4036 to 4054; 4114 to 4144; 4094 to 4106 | 2.09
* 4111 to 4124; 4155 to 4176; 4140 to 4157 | -0.66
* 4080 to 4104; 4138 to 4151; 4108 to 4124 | 0.99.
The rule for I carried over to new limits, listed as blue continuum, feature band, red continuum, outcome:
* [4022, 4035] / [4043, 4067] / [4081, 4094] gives 0.03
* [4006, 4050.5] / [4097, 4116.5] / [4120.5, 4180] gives 0.19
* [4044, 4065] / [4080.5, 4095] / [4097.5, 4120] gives -0.05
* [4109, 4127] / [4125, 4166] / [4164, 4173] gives -0.06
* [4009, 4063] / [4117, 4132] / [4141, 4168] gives 0.10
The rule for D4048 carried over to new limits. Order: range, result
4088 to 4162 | 3.88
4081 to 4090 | 5.25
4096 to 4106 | 4.28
